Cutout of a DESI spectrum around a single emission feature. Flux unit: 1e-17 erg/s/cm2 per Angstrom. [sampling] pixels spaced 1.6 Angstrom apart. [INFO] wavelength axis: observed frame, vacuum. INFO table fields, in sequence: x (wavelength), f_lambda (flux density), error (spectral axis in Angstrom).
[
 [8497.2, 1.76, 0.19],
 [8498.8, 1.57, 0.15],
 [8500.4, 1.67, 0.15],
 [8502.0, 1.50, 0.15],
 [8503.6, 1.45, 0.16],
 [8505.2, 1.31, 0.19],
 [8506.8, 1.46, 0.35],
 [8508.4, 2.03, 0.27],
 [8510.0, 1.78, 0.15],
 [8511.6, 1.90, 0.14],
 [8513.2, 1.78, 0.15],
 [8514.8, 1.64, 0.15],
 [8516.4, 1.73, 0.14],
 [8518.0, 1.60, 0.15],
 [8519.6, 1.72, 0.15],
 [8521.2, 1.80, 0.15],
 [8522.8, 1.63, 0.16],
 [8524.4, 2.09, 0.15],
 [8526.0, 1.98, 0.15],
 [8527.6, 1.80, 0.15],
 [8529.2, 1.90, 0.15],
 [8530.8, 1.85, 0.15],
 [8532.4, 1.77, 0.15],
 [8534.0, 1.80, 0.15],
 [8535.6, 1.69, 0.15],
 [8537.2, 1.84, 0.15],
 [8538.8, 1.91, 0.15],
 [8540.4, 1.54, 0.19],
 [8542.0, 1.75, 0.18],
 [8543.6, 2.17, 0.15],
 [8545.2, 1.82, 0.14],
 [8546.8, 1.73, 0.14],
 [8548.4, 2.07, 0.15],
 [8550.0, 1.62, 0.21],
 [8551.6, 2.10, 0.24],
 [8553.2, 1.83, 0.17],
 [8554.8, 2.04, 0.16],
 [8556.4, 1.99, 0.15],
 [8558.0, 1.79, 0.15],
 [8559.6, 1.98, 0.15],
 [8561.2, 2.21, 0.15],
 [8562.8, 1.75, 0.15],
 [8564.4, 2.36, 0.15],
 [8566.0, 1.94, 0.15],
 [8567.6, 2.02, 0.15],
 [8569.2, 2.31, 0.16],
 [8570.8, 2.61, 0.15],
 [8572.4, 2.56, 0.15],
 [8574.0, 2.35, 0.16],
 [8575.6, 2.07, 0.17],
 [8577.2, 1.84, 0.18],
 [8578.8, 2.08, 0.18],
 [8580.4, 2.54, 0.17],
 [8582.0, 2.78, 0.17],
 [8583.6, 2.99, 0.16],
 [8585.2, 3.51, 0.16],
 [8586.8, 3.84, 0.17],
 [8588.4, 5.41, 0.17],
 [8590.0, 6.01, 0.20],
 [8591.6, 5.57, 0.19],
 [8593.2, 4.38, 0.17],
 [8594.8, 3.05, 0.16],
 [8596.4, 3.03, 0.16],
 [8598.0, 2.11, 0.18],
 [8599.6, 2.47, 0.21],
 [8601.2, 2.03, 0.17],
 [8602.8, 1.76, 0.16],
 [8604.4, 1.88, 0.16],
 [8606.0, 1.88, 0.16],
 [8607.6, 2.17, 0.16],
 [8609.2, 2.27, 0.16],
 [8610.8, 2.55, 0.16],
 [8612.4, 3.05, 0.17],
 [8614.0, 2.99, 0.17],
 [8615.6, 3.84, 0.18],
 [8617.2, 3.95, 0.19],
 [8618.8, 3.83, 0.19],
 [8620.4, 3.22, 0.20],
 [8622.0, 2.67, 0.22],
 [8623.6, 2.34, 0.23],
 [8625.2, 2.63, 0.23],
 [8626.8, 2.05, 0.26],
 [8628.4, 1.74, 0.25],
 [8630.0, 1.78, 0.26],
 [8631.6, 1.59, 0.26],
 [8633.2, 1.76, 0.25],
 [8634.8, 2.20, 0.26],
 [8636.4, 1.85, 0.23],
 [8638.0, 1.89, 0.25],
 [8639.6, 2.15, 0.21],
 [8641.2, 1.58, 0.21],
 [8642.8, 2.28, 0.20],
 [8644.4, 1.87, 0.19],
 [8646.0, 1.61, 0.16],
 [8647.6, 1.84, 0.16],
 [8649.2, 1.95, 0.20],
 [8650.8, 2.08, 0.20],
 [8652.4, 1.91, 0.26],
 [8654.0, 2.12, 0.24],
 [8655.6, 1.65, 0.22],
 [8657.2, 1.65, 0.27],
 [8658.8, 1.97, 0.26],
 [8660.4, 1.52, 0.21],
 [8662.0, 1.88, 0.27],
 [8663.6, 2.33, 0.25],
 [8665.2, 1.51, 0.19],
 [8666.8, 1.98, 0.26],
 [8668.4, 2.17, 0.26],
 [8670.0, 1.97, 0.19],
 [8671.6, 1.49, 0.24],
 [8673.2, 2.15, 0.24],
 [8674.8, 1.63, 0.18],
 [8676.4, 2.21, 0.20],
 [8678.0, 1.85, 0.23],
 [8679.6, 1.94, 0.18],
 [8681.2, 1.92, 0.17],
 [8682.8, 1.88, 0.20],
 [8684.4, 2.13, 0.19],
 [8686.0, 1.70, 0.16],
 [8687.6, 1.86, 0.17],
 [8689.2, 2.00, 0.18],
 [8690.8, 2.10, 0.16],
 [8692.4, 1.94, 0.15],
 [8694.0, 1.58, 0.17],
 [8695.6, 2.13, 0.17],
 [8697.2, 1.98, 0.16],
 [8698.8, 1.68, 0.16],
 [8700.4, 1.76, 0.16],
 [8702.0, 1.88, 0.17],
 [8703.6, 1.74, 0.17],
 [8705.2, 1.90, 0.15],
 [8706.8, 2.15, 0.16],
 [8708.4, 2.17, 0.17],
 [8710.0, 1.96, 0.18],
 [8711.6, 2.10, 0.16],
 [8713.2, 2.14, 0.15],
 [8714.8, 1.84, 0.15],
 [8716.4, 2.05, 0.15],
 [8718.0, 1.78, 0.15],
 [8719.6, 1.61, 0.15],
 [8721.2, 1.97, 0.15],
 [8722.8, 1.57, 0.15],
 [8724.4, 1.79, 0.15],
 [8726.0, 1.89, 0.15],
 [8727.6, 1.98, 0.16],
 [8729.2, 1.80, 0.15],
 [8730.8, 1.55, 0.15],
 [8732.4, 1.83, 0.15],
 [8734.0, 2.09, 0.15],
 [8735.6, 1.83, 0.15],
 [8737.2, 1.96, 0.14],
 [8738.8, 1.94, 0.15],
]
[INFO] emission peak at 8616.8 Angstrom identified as [N II]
